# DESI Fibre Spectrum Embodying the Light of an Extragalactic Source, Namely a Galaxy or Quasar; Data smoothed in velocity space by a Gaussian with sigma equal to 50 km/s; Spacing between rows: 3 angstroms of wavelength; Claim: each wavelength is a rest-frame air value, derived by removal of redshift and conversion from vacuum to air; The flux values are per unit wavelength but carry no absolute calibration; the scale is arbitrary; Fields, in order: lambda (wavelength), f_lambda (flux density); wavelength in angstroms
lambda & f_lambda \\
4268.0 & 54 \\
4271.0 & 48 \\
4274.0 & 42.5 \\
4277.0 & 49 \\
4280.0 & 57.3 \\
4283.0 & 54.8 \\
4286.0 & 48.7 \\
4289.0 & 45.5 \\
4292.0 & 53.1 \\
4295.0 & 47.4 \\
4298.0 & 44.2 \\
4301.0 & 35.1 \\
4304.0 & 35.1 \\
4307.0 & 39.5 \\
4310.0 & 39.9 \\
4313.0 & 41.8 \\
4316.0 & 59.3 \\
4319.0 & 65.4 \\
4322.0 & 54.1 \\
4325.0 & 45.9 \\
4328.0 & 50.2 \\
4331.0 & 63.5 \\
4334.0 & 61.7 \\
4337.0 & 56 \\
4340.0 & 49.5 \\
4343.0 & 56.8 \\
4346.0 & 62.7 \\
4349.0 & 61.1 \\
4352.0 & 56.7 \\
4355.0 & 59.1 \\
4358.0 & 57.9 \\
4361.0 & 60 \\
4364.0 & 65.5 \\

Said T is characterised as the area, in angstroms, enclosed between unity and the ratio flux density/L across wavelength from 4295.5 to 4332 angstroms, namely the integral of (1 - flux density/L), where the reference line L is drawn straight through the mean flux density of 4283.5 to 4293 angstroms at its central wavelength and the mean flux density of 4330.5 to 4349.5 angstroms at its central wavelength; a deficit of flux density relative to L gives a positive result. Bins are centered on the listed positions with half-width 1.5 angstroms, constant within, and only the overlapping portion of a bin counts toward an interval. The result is 4.4 angstroms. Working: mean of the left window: 49.5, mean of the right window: 58.4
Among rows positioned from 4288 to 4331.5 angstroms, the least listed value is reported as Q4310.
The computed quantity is 35.1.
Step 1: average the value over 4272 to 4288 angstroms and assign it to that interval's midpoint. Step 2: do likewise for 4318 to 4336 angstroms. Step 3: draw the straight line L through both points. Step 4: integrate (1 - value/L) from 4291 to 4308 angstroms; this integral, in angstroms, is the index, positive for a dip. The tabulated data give 3.4 angstroms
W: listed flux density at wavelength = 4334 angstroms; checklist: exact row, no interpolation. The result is 61.7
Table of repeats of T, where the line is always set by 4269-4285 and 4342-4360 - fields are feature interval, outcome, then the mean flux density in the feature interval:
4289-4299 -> 0.8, 48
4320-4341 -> 0.7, 54.8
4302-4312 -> 2.9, 38.2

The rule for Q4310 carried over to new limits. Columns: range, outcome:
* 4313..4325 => 41.8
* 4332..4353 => 49.5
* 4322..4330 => 45.9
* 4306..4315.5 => 39.5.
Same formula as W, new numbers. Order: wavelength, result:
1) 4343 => 56.8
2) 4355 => 59.1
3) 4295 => 47.4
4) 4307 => 39.5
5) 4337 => 56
